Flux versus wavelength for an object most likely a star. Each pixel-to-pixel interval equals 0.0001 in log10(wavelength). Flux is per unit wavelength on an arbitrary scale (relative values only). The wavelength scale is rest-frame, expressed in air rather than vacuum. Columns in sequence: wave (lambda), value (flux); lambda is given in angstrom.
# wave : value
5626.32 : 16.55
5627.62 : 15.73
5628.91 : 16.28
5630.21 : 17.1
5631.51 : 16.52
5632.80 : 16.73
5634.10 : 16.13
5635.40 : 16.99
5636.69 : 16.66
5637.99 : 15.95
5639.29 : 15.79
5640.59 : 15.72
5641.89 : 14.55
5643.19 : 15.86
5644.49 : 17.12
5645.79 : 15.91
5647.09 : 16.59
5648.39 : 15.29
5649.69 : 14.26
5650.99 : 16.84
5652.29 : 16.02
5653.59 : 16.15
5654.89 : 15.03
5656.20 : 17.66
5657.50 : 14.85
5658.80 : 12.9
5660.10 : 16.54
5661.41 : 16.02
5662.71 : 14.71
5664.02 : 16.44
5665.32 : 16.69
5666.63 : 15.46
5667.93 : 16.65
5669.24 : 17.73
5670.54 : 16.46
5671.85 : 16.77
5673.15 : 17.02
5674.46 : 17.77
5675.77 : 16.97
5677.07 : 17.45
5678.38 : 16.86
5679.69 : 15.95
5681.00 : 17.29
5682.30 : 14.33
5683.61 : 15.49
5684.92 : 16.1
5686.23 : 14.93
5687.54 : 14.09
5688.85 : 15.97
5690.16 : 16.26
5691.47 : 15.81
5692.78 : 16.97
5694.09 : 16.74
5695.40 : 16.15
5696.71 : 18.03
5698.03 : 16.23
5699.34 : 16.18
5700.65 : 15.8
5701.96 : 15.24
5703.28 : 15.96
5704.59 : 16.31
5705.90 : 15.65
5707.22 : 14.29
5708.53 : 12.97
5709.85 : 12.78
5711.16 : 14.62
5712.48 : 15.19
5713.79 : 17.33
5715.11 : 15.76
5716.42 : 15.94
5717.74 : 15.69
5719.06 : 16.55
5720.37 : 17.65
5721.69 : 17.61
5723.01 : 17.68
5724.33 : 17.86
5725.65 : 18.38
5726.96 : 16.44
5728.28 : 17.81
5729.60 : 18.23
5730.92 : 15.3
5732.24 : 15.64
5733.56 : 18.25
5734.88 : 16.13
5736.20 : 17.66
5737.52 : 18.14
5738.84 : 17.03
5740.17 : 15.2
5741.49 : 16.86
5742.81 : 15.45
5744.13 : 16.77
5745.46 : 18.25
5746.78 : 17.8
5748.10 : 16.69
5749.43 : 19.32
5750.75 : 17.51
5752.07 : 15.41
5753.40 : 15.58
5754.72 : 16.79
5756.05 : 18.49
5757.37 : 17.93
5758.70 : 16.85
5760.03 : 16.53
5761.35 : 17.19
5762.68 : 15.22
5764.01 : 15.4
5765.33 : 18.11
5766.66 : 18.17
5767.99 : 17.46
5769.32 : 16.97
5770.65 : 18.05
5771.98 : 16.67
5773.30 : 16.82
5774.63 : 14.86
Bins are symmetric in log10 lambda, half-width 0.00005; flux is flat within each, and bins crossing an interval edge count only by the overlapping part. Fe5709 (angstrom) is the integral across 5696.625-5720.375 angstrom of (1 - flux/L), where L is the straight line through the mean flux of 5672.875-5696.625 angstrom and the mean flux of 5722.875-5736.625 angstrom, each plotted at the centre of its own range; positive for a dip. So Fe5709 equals 1.66 angstrom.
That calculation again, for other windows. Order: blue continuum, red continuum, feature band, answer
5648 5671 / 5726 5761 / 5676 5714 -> 1.4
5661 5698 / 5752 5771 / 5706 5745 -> 0.7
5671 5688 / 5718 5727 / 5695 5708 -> 0.7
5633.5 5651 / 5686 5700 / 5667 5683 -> -0.7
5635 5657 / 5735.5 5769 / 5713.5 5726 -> -0.2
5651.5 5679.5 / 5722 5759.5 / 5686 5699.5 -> 0.4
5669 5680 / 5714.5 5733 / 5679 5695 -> 1.1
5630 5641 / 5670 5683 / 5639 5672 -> 1.2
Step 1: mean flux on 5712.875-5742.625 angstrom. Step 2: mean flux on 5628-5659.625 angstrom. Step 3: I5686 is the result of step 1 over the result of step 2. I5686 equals 1.06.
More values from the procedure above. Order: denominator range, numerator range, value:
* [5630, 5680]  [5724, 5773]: 1.05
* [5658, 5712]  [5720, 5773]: 1.08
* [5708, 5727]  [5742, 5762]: 1.06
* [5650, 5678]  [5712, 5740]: 1.04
